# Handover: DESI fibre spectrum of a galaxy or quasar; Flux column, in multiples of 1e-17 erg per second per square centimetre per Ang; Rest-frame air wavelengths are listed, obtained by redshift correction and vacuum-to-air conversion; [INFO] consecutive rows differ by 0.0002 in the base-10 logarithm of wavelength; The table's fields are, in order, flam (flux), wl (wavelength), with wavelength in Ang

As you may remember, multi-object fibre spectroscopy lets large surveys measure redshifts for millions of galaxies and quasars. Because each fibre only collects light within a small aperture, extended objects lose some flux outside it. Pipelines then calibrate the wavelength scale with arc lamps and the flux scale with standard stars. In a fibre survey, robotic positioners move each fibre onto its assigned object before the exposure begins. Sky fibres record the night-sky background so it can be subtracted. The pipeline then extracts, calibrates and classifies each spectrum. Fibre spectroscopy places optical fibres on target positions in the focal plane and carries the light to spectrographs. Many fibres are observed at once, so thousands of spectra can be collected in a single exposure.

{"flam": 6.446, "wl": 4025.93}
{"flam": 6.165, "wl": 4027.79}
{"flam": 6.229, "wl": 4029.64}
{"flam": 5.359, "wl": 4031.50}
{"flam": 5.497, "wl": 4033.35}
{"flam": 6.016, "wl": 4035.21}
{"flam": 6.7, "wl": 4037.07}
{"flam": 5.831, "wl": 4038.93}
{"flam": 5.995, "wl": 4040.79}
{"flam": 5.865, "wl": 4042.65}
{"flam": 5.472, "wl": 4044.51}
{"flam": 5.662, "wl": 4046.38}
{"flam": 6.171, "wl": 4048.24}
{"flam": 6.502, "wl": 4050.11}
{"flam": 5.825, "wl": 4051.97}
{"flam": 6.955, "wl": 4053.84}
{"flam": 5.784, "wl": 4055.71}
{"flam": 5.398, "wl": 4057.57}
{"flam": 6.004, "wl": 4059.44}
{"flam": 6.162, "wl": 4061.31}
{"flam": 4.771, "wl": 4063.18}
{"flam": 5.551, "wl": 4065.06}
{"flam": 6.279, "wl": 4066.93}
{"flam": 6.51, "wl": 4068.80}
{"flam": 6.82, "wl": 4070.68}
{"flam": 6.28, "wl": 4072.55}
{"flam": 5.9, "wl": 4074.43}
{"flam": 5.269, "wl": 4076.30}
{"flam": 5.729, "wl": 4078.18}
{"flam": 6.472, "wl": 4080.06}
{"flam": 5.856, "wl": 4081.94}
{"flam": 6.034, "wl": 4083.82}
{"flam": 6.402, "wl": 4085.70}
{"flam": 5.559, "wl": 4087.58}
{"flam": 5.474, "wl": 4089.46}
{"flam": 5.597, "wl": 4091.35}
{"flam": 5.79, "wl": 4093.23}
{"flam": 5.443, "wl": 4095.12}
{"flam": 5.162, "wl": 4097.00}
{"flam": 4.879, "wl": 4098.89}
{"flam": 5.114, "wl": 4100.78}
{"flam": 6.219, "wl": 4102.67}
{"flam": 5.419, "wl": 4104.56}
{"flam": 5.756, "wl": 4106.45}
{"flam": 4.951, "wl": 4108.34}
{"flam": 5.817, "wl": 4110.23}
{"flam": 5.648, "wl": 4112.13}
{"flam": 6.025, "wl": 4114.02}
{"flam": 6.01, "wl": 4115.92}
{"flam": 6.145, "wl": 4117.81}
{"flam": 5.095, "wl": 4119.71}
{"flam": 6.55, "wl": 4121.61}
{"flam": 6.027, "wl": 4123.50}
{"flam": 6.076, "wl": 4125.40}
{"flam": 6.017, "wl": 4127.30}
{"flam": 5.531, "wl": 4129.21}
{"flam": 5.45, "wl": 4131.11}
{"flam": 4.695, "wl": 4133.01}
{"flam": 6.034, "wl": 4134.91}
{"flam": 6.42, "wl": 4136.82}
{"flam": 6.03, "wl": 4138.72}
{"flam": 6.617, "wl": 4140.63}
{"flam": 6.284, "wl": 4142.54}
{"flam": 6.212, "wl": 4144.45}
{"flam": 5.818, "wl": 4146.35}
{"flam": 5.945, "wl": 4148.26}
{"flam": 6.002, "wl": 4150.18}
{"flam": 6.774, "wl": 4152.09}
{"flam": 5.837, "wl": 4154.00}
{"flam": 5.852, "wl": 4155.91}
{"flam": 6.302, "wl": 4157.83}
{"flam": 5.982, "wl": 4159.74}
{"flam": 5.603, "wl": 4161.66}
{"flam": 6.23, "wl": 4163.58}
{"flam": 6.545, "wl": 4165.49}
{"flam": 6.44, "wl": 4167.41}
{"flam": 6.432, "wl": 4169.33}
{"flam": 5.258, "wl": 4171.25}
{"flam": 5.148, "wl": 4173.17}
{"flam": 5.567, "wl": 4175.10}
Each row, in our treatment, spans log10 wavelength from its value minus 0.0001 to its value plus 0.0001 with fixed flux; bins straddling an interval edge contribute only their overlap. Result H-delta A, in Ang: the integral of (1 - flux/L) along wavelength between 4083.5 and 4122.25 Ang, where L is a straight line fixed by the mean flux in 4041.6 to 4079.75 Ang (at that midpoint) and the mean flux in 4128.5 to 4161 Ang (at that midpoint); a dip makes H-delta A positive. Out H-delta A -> 2.0 Ang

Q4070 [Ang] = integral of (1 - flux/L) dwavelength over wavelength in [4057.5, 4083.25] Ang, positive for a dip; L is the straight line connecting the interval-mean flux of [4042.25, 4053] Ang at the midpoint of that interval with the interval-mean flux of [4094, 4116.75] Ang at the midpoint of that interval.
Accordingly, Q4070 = -0.8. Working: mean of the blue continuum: 5.93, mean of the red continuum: 5.53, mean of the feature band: 5.95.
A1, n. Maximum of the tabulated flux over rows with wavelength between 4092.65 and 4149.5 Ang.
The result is 6.617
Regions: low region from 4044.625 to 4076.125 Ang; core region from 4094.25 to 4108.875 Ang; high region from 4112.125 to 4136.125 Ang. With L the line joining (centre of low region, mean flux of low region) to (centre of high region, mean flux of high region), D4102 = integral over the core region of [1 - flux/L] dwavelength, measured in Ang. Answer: 1.2 Ang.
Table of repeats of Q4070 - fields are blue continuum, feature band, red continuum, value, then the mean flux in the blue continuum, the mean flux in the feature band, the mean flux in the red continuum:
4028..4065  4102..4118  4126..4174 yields 0.5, 5.9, 5.75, 5.98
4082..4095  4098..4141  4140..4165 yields 1.4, 5.79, 5.75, 6.11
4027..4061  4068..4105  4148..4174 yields 1.2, 5.97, 5.8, 6.03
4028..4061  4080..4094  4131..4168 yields 0.3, 5.97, 5.86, 6.06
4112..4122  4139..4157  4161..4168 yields -0.1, 5.9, 6.14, 6.22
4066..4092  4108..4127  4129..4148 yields 0.3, 6.02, 5.87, 5.93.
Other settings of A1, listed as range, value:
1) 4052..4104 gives 6.955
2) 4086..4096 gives 5.79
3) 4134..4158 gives 6.774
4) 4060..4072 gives 6.82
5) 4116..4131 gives 6.55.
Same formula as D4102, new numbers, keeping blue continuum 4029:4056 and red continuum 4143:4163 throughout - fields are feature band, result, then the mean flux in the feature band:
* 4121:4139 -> 0.5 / 5.87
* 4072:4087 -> 0.1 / 5.98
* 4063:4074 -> -0.2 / 6.11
